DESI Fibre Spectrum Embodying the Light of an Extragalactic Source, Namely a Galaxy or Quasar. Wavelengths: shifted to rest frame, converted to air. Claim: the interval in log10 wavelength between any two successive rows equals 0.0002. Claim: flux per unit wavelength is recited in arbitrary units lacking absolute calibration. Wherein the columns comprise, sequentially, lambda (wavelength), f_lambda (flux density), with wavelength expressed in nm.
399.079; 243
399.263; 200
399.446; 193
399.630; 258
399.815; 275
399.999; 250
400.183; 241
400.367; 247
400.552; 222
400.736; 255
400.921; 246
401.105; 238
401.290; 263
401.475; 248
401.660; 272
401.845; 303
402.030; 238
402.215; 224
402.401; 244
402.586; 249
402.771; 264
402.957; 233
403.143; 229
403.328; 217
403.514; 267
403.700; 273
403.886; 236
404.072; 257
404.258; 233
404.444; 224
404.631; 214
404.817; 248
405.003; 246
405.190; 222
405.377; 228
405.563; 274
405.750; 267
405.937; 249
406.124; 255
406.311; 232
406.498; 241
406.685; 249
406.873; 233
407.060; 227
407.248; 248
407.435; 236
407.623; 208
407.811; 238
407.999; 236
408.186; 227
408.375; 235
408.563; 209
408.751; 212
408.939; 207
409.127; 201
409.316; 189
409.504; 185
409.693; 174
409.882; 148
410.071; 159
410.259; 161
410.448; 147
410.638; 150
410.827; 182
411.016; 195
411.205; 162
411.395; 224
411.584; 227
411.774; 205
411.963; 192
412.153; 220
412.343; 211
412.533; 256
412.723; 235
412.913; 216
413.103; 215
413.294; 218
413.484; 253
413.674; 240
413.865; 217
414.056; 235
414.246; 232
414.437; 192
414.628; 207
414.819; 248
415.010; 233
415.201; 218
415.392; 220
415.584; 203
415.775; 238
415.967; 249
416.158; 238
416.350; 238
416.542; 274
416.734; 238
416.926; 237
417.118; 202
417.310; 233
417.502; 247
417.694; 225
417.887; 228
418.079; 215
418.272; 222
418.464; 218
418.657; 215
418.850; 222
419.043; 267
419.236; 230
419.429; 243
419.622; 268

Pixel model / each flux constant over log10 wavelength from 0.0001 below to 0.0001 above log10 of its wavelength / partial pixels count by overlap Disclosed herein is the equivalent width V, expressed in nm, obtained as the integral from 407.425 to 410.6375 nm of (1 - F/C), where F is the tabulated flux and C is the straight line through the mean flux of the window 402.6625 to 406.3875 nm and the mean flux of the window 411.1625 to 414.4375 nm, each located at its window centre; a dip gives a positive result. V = 0.50 nm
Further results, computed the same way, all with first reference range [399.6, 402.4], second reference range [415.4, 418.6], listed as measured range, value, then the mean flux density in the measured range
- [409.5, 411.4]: 0.56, 168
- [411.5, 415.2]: 0.19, 224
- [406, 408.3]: 0.07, 236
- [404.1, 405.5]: 0.08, 233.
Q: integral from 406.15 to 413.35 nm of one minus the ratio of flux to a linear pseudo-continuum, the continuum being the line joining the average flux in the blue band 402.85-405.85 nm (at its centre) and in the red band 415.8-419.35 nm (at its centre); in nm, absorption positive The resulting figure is 0.90 nm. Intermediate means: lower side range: 242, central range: 208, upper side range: 233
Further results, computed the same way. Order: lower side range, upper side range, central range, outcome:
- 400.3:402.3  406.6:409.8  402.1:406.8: -0.15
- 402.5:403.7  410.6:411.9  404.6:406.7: -0.14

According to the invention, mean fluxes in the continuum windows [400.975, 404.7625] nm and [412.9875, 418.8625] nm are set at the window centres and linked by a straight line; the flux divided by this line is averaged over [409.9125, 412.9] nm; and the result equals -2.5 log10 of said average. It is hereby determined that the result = 0.20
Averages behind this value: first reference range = 246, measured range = 195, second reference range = 228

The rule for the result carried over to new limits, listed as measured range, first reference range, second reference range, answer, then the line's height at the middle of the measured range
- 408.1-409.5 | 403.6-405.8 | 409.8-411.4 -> -0.10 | 190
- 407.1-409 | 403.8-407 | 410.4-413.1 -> 0.00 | 225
